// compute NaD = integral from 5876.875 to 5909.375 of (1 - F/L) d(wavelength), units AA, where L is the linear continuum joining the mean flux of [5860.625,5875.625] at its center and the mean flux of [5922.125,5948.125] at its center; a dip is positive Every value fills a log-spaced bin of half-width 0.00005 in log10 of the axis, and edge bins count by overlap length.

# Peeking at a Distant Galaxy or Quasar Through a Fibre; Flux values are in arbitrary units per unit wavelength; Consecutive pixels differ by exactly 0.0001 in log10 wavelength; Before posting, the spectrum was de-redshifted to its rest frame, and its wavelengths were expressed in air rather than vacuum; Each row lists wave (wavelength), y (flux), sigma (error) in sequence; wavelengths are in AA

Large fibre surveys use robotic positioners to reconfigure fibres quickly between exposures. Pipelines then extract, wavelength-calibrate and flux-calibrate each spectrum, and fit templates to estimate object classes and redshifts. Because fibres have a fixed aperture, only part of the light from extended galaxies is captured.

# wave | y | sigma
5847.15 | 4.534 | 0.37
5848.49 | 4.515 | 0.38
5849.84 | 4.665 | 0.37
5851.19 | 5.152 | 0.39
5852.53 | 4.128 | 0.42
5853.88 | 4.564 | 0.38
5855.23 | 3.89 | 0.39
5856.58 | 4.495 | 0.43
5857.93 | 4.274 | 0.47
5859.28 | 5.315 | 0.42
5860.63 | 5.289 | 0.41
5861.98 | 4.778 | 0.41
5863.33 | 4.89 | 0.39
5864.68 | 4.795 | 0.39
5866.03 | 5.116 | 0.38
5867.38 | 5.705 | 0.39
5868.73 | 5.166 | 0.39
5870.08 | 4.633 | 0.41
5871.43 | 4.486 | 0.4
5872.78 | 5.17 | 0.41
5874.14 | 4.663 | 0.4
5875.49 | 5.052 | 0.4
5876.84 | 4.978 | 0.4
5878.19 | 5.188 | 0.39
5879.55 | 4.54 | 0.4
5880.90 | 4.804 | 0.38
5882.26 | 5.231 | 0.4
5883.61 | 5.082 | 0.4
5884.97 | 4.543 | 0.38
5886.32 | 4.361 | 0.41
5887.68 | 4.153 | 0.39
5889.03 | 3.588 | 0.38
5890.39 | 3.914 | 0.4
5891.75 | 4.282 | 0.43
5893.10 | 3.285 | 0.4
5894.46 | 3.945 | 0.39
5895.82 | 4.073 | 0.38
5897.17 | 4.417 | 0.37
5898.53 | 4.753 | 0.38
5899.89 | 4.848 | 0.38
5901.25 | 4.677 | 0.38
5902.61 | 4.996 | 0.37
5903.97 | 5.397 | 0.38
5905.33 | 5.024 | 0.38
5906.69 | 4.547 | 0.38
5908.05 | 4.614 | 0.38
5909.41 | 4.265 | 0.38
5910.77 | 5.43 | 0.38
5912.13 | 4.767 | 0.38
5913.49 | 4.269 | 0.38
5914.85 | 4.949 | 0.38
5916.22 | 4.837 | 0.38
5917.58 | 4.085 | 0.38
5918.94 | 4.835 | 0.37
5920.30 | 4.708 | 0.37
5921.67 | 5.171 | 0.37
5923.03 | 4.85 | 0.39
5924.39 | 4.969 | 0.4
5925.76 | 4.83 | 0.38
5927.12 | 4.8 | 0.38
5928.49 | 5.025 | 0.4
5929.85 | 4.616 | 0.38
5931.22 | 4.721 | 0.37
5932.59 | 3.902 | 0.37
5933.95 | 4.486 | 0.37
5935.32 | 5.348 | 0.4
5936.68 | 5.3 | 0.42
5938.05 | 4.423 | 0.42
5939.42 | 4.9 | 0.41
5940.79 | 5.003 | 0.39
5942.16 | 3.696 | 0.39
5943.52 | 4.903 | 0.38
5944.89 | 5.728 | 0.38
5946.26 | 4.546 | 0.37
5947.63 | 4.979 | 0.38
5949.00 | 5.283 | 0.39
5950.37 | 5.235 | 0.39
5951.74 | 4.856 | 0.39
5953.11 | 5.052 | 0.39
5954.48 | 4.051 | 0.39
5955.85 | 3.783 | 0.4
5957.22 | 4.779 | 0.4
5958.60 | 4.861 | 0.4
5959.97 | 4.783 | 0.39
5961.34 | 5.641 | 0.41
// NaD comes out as 2.41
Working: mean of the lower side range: 4.96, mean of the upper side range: 4.79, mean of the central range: 4.54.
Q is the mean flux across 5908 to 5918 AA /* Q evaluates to 4.67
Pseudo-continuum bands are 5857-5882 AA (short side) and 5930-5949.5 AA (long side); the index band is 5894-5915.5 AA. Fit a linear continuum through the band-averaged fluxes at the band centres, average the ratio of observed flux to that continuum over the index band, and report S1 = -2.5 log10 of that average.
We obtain 0.04 mag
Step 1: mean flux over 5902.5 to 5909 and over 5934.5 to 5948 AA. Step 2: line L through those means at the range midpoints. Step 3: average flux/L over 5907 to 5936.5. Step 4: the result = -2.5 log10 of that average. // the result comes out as 0.03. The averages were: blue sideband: 4.88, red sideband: 4.88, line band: 4.75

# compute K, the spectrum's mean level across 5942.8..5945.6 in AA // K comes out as 5.29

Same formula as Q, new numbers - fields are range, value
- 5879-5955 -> 4.68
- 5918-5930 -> 4.86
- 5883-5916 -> 4.51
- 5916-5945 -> 4.76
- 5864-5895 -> 4.64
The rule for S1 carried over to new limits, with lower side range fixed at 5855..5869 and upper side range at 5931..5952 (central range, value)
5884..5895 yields 0.21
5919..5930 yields -0.01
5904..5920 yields 0.03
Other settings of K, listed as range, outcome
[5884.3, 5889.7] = 4.17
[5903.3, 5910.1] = 4.77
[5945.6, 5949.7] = 4.94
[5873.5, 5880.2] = 4.89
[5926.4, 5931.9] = 4.79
